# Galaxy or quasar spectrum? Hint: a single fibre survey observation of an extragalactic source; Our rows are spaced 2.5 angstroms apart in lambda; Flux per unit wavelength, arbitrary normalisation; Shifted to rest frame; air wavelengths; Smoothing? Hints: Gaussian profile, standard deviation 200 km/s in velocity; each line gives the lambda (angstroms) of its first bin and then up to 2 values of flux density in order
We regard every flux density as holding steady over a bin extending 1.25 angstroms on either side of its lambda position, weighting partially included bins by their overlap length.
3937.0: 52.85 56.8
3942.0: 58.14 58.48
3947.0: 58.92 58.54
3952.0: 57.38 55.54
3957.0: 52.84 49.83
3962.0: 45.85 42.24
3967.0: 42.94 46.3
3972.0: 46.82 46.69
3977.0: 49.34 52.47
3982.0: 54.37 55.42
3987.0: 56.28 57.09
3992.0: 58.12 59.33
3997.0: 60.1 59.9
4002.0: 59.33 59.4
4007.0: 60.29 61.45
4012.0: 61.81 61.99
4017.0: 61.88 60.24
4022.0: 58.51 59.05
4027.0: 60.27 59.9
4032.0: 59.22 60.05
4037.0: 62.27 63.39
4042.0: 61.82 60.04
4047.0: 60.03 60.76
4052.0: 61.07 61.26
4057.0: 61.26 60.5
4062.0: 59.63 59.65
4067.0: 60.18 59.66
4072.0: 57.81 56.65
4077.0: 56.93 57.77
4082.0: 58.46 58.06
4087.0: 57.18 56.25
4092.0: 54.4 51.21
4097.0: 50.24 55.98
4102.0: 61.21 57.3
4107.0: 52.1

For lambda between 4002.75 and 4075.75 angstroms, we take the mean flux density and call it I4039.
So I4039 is 60.3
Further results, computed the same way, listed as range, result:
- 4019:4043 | 60.5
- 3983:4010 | 58.7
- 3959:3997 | 51.2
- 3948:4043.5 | 56.3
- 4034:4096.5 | 58.9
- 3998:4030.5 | 60.3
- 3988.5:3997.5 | 58.6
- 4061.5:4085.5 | 58.4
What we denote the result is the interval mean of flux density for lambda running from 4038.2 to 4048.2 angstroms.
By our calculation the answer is 61.3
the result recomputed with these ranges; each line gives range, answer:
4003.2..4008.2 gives 59.8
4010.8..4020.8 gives 61.5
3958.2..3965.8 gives 46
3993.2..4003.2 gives 59.7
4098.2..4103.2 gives 58.5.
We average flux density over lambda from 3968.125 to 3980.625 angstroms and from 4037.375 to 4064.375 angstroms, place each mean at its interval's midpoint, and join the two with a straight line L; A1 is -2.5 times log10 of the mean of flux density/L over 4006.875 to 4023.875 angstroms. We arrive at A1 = -0.11 mag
